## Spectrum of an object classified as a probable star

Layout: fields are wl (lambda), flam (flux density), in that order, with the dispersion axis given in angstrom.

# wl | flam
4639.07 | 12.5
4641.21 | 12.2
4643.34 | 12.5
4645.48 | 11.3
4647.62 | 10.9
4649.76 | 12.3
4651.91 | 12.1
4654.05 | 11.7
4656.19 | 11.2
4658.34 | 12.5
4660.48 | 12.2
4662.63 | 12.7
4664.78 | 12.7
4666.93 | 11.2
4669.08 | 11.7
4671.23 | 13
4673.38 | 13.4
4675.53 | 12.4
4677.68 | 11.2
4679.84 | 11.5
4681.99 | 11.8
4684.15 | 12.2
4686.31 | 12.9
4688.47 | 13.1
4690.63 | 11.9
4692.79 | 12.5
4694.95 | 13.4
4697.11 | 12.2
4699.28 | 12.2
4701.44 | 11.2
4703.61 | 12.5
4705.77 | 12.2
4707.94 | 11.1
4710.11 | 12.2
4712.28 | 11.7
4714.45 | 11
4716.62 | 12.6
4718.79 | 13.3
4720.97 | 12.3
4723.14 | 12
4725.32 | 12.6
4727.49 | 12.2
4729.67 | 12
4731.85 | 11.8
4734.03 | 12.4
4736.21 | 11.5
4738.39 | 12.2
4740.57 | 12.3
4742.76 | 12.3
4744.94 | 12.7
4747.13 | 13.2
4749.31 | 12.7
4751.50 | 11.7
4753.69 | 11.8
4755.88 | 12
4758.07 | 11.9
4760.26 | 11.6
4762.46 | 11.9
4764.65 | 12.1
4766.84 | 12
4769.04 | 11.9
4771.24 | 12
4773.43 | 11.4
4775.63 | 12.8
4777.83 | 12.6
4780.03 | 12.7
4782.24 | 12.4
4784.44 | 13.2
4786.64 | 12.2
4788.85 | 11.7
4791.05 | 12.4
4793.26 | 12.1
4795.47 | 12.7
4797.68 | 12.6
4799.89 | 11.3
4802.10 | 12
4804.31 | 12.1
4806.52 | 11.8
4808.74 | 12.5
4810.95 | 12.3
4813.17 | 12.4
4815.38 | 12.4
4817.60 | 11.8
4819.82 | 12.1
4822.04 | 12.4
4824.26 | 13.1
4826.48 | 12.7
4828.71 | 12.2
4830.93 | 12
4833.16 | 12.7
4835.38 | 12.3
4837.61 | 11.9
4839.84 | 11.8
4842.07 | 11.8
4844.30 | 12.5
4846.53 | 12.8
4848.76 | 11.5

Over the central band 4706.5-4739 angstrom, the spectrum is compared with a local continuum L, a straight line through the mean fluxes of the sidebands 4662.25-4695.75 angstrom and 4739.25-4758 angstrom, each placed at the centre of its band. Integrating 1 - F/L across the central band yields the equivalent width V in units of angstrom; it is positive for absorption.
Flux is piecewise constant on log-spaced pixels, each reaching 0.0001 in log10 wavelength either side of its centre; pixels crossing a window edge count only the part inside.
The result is 0.7 angstrom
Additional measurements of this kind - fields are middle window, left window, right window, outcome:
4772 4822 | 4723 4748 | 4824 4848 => 0.2 angstrom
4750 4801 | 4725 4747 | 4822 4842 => 0.5 angstrom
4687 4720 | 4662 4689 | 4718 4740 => 0.1 angstrom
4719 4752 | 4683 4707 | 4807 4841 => 0.1 angstrom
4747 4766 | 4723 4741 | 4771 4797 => 0.3 angstrom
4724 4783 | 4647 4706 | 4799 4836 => 0.2 angstrom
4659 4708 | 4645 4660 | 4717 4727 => -0.6 angstrom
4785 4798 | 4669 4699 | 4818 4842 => 0.0 angstrom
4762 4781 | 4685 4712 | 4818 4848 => 0.2 angstrom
